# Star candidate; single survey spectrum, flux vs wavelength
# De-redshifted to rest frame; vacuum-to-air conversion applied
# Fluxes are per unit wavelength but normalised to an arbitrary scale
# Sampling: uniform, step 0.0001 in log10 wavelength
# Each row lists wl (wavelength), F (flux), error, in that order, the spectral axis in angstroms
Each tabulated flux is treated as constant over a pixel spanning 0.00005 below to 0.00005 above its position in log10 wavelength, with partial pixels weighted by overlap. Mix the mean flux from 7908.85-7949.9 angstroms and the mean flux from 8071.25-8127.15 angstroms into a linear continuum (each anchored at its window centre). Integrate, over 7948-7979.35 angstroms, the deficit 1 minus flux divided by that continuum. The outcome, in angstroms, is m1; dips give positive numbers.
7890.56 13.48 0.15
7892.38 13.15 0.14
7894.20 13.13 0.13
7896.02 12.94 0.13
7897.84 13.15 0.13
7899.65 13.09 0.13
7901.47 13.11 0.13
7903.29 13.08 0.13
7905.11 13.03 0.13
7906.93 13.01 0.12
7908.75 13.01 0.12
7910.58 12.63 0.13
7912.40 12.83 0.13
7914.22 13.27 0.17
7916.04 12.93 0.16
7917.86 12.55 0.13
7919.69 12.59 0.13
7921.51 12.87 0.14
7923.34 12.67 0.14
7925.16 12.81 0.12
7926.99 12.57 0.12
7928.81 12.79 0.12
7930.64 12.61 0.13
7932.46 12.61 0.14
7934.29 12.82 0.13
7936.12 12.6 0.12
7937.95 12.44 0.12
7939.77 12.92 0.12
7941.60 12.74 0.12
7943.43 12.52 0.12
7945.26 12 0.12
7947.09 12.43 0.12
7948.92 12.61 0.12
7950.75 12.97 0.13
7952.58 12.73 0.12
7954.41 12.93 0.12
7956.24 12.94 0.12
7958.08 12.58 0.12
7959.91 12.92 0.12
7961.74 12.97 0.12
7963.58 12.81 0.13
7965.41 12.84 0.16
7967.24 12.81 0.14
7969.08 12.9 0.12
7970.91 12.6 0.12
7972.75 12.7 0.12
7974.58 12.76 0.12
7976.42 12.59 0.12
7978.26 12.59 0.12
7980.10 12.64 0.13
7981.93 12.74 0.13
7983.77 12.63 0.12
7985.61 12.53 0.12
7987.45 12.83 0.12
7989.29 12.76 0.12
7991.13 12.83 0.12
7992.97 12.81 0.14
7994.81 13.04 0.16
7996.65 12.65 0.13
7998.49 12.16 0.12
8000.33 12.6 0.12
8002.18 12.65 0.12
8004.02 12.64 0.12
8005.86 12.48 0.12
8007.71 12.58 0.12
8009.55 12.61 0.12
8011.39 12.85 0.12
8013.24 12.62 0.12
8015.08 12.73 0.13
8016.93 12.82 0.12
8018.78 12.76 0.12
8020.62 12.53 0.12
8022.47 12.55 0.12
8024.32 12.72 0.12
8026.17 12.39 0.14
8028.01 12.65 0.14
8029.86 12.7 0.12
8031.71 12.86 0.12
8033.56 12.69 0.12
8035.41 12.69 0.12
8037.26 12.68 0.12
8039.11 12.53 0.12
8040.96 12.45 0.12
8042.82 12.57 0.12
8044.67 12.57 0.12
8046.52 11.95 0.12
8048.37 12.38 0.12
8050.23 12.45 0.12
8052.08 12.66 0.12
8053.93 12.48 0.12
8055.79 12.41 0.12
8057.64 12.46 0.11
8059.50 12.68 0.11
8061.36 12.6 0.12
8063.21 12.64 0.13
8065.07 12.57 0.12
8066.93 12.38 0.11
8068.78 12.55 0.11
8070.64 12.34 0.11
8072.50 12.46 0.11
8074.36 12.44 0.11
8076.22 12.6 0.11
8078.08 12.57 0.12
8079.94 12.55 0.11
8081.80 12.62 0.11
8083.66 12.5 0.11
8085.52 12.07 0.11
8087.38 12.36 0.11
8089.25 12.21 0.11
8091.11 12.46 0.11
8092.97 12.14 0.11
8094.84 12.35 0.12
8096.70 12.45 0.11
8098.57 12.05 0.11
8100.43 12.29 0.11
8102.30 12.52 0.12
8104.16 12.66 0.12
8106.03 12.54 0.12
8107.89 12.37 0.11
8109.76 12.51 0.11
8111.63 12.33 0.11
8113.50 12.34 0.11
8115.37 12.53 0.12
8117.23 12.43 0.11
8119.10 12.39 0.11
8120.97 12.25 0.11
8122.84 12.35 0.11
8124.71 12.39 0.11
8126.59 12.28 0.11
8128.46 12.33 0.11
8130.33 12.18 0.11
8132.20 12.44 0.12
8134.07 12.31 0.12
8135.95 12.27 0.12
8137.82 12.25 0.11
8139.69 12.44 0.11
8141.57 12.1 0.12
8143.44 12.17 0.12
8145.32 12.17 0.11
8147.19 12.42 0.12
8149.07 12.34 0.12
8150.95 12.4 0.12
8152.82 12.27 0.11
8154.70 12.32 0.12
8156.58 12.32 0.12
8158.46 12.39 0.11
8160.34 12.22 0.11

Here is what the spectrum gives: -0.4 angstroms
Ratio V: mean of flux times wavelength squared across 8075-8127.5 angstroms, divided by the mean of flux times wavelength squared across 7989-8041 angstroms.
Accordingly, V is 1.0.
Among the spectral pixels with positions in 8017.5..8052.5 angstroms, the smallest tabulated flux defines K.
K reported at 11.95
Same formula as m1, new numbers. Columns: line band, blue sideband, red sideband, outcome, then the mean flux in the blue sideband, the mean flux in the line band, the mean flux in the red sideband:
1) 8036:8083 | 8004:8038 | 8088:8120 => 0.1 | 12.7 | 12.5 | 12.4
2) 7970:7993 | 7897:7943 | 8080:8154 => 0.0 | 12.8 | 12.7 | 12.3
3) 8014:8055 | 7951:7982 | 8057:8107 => 0.0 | 12.8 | 12.6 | 12.4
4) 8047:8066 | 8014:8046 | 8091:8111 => 0.0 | 12.6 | 12.5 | 12.4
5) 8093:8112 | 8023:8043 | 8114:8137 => 0.0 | 12.6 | 12.4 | 12.3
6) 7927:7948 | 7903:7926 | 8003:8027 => 0.4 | 12.9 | 12.6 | 12.6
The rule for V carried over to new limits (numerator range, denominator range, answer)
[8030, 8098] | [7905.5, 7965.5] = 1.01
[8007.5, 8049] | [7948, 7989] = 1.00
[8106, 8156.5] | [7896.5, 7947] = 1.02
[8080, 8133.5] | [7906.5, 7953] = 1.02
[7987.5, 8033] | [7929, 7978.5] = 1.01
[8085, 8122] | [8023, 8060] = 1.00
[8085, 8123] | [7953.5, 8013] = 1.00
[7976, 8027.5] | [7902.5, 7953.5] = 1.01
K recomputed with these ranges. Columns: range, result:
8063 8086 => 12.07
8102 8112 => 12.33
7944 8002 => 12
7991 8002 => 12.16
